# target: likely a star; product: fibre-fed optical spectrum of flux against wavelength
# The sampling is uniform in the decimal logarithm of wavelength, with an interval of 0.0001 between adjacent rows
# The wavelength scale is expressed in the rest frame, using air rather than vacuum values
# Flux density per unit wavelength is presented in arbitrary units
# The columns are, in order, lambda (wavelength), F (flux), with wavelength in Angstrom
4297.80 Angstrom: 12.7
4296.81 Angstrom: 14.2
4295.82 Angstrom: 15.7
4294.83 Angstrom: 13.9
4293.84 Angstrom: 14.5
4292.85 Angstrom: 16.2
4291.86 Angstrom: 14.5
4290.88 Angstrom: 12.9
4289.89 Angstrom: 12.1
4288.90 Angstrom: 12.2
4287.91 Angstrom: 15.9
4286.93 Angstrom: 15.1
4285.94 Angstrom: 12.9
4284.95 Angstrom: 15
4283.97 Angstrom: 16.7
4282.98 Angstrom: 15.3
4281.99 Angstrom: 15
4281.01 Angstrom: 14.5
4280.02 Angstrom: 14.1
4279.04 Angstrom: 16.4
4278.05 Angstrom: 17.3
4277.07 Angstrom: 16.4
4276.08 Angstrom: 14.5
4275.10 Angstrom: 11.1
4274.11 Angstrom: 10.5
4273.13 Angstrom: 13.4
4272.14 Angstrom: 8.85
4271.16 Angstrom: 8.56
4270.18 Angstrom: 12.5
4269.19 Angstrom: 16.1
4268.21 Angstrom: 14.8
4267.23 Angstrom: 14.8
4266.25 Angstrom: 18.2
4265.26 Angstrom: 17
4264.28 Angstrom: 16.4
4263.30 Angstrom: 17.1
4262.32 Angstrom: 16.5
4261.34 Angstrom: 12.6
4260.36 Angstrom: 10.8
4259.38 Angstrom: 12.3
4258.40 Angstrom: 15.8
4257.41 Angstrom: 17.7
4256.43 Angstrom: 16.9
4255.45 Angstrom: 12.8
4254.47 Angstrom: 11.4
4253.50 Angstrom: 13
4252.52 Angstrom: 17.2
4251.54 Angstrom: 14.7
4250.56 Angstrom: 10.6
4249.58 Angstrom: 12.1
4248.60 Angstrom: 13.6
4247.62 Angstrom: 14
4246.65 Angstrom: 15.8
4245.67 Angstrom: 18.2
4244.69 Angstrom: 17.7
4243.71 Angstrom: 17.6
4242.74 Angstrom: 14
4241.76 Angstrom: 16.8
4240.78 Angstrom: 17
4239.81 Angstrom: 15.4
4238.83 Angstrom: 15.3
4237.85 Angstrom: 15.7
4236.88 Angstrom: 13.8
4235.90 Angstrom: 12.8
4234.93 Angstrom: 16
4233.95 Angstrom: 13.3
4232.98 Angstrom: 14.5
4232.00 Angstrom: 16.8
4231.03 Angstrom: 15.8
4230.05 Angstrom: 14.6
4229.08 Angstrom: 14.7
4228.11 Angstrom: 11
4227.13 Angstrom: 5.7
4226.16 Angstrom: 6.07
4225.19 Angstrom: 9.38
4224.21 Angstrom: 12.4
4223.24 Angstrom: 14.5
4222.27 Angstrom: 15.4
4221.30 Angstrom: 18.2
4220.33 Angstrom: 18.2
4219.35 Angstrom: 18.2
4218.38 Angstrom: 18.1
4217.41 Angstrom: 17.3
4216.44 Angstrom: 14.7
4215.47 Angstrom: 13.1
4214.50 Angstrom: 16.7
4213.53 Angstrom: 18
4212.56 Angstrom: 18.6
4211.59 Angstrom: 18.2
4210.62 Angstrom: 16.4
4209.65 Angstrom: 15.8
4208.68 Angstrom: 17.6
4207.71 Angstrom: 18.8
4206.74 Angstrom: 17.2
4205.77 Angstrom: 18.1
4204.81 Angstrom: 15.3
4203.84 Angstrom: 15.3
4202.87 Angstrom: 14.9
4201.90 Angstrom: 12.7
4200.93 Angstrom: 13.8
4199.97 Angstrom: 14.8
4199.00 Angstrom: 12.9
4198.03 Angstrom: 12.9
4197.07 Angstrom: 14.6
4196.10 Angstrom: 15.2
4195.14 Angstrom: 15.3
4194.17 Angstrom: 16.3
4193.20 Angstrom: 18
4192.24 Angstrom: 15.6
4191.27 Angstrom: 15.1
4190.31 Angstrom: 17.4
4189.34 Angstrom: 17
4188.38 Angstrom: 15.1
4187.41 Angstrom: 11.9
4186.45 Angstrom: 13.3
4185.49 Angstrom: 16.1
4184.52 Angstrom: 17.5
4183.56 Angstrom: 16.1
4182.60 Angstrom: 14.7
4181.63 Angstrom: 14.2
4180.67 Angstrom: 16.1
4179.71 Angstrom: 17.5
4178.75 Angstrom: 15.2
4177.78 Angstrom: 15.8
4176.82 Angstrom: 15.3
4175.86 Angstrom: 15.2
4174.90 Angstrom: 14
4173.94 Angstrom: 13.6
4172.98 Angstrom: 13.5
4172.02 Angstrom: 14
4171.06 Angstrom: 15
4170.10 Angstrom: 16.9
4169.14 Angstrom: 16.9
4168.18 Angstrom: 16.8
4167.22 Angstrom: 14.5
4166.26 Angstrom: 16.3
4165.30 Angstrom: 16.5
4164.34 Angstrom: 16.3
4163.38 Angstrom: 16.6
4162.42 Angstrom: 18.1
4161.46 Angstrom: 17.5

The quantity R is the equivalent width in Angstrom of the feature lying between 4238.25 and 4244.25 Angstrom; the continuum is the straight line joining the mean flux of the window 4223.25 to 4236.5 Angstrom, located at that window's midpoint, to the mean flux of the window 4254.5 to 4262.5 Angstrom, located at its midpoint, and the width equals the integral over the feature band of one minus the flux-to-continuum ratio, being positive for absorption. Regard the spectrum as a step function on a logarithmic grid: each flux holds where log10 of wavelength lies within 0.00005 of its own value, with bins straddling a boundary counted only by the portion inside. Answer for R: -1.3 Angstrom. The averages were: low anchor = 12.6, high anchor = 14.2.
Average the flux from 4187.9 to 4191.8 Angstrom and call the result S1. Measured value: 16.1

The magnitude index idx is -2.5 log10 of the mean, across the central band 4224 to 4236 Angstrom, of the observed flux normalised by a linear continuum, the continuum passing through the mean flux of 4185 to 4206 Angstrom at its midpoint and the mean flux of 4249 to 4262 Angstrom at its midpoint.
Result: 0.140 mag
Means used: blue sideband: 15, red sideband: 13.7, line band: 12.5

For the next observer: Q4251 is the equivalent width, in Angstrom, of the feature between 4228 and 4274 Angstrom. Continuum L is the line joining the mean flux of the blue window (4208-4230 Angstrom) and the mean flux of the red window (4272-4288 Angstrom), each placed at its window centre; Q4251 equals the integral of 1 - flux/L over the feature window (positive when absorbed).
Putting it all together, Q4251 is 0.1 Angstrom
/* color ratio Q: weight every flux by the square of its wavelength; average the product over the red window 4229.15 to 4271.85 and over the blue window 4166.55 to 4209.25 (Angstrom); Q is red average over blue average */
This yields 0.99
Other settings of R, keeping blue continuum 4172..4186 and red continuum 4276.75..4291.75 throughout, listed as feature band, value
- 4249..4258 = 0.5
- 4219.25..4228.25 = 1.4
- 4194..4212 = -0.5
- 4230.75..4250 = -0.4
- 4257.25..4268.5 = -0.3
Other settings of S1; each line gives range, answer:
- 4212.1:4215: 17.7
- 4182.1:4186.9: 15.5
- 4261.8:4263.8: 16.8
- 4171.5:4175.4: 13.8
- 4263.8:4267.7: 16.6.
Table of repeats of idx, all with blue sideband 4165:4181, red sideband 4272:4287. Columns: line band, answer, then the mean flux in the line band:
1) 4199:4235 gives -0.01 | 15.1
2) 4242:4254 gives -0.02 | 14.9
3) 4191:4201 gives 0.01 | 15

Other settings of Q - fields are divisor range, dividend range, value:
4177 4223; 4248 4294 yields 0.92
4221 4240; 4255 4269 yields 1.15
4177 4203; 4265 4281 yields 0.96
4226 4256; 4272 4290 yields 1.02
